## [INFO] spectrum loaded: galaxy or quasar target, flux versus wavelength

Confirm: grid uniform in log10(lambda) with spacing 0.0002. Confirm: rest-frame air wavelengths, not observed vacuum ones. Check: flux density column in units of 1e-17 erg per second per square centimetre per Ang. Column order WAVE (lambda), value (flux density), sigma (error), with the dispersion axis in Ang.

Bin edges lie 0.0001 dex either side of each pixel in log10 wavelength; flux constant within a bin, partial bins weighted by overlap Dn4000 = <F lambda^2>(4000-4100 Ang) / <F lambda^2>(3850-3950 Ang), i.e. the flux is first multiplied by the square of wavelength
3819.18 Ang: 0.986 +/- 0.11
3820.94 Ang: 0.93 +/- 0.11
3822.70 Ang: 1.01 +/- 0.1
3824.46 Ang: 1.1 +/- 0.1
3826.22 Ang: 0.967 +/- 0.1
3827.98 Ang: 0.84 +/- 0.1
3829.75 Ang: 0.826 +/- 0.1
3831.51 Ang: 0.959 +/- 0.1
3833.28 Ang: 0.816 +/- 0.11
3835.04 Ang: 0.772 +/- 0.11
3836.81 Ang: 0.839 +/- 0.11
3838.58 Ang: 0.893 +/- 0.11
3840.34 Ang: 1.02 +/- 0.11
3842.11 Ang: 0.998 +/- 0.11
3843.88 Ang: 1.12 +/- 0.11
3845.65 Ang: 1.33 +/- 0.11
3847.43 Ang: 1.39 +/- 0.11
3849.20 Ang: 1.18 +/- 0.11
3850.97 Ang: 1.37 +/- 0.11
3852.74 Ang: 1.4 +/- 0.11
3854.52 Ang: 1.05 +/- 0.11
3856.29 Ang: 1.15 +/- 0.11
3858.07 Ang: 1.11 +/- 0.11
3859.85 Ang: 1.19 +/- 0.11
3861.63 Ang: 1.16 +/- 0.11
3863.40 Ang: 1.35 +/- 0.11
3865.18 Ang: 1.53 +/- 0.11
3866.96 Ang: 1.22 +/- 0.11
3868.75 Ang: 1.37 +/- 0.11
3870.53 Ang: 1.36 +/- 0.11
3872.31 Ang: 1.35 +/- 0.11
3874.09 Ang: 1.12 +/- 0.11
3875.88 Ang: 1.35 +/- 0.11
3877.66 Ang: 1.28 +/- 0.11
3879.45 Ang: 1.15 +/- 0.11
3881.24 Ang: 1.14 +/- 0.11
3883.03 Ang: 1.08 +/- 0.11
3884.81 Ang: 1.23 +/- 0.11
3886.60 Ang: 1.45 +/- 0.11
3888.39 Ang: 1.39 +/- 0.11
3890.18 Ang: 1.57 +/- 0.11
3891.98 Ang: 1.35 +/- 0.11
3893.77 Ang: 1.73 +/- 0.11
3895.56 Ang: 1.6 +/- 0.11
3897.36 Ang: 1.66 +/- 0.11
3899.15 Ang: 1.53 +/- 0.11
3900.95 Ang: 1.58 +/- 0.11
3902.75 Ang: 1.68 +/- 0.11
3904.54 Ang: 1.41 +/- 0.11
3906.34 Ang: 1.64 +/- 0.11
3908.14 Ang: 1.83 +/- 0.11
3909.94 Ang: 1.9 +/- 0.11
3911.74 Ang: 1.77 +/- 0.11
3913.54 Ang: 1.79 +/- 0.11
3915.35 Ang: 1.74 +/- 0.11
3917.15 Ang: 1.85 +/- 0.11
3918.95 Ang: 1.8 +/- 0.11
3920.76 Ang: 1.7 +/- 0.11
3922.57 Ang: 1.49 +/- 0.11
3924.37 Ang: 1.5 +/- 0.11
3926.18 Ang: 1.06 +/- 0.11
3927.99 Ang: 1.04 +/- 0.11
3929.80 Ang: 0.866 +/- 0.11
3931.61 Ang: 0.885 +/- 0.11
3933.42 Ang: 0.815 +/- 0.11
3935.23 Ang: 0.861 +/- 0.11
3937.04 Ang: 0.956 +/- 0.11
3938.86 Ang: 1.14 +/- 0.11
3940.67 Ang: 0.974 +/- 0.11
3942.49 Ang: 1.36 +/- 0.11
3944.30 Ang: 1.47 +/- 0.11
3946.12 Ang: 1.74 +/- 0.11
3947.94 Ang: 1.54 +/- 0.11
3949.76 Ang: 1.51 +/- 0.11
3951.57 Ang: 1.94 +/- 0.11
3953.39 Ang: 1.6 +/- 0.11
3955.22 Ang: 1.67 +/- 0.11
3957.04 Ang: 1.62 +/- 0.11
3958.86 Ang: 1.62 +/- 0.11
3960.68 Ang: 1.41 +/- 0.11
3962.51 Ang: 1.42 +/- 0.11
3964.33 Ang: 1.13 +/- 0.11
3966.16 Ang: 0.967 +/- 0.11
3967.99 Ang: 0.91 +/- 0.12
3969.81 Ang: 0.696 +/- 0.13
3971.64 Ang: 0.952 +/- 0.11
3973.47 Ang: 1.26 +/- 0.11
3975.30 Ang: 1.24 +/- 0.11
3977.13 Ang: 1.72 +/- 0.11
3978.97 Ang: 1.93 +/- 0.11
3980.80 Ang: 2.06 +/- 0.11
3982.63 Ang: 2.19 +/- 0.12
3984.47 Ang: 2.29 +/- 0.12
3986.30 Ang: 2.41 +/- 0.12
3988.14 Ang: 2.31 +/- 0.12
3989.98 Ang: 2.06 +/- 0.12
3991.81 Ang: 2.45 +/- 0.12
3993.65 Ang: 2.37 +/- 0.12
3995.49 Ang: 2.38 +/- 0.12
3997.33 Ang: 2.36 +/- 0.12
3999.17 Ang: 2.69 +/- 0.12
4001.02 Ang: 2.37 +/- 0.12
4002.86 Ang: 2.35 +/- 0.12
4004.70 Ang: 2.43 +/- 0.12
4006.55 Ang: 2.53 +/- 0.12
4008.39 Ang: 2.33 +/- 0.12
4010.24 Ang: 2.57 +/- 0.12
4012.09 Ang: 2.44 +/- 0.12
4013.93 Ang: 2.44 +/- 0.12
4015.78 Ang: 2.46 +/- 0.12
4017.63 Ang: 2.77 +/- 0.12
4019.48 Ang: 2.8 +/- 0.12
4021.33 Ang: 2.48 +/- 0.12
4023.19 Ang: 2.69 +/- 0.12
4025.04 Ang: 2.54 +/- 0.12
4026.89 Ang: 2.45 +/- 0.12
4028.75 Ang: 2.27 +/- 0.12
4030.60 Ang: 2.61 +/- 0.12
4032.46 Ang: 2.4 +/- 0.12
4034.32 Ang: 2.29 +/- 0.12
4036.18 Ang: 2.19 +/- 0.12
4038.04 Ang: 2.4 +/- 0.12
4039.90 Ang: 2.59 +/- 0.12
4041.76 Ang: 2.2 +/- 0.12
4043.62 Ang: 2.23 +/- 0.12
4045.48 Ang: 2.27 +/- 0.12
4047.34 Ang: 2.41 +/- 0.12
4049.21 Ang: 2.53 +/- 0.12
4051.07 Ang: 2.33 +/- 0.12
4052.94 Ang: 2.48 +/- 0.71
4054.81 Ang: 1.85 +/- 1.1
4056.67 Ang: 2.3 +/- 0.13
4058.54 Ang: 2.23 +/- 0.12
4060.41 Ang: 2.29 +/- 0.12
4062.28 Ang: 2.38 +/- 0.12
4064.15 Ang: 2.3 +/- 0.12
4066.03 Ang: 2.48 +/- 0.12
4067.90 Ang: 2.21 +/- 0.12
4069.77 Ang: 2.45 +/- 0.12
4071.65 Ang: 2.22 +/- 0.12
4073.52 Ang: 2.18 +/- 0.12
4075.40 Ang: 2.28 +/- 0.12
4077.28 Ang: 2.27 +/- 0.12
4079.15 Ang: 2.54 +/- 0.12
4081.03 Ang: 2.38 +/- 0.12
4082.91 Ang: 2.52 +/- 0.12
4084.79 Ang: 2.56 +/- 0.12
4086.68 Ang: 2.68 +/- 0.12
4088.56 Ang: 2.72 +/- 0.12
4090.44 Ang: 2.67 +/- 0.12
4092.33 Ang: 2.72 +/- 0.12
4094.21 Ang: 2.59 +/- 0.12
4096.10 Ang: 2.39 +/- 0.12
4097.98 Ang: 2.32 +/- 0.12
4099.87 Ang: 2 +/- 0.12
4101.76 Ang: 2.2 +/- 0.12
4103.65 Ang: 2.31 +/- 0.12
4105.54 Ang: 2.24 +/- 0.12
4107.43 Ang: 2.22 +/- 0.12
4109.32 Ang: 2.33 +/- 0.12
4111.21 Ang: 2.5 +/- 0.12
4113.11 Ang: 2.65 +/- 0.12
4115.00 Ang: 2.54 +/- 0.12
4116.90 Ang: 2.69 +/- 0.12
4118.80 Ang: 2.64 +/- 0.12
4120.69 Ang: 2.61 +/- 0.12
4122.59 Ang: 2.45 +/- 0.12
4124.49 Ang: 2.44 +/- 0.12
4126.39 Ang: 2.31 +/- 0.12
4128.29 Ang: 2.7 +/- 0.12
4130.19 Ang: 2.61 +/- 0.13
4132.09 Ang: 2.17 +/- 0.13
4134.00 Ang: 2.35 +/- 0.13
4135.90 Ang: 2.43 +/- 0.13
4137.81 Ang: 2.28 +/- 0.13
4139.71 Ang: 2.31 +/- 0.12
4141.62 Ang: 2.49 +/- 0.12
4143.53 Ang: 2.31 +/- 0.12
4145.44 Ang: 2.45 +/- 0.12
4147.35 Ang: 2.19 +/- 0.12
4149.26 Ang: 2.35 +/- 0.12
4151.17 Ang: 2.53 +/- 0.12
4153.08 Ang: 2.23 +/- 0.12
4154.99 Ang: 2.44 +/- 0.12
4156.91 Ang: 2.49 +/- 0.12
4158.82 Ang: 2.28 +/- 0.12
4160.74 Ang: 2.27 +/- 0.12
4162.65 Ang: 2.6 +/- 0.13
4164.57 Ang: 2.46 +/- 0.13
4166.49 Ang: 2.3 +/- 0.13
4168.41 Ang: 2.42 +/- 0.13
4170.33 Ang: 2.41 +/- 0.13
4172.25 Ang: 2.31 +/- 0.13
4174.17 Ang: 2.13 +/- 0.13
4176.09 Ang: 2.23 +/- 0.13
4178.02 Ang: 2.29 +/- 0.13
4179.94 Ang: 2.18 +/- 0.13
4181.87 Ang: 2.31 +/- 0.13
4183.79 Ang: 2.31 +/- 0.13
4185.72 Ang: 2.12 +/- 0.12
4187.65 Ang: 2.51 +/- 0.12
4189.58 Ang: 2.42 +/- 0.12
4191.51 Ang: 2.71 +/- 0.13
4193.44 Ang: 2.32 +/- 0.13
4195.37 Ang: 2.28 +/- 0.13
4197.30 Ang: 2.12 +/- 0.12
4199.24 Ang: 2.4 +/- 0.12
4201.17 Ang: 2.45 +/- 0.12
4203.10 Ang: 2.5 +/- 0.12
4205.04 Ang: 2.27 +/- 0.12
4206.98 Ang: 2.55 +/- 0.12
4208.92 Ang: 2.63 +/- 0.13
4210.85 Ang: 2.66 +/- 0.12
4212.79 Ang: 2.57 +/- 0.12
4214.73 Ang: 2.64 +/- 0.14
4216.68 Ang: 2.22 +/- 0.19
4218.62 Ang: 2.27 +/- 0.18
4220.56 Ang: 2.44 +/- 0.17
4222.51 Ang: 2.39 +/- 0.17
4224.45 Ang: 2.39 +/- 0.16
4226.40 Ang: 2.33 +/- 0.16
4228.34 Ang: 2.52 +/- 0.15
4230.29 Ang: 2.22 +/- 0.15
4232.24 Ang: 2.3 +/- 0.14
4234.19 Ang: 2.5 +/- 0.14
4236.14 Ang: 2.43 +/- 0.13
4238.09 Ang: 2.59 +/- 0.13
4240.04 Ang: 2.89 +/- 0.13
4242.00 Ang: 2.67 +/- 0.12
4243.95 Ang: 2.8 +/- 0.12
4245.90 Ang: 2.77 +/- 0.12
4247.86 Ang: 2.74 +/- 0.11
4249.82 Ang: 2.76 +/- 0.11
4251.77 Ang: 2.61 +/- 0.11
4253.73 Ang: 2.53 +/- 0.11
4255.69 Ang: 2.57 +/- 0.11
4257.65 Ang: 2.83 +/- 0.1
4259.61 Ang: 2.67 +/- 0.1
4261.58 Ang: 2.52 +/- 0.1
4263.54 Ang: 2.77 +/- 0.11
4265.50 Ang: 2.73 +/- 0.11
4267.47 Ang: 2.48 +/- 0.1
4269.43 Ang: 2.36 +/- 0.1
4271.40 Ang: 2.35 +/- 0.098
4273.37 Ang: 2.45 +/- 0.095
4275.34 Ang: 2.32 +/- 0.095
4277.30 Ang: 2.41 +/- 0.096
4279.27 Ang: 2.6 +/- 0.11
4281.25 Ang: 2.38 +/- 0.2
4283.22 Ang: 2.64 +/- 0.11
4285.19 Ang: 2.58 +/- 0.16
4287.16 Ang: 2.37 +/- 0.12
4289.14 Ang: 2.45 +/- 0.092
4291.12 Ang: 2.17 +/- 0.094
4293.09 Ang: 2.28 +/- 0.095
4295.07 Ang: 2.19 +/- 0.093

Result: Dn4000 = 1.9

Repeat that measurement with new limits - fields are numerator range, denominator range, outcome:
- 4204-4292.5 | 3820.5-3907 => 2.45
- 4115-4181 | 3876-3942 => 1.93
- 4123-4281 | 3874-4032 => 1.58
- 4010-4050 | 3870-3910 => 1.82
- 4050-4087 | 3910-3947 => 1.86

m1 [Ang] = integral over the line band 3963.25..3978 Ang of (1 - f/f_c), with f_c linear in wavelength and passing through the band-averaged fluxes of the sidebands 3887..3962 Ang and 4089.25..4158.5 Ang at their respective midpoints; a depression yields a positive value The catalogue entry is 5.1 Ang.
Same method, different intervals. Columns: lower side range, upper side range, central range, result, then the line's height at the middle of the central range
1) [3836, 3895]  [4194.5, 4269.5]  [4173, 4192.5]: 0.3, 2.35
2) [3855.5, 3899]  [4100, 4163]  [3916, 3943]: 5.7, 1.55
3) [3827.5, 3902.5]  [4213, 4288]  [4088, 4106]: -3.6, 2.02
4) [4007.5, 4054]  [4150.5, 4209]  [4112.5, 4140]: -1.0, 2.39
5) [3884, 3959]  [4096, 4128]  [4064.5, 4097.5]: -2.9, 2.26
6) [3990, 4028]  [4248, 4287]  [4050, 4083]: 2.5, 2.5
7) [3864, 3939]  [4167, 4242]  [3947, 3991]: 0.6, 1.62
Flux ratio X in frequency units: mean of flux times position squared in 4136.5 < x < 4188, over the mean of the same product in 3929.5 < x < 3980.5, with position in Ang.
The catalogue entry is 1.98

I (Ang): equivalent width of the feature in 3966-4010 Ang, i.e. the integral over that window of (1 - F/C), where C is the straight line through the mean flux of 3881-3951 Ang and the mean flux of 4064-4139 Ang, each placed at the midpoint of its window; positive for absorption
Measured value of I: -3.92 Ang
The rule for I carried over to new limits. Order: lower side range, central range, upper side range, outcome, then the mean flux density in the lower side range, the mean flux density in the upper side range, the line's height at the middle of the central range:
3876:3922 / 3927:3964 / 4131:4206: 8.2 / 1.55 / 2.35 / 1.69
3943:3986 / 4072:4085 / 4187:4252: -2.7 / 1.53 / 2.5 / 1.96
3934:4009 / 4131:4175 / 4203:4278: -1.7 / 1.73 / 2.53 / 2.27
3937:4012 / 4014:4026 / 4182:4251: -4.3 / 1.8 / 2.48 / 1.93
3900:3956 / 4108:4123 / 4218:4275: -3.2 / 1.45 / 2.55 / 2.1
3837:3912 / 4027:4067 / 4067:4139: -3.2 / 1.35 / 2.43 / 2.17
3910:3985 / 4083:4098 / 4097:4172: -2.9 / 1.43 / 2.4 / 2.17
